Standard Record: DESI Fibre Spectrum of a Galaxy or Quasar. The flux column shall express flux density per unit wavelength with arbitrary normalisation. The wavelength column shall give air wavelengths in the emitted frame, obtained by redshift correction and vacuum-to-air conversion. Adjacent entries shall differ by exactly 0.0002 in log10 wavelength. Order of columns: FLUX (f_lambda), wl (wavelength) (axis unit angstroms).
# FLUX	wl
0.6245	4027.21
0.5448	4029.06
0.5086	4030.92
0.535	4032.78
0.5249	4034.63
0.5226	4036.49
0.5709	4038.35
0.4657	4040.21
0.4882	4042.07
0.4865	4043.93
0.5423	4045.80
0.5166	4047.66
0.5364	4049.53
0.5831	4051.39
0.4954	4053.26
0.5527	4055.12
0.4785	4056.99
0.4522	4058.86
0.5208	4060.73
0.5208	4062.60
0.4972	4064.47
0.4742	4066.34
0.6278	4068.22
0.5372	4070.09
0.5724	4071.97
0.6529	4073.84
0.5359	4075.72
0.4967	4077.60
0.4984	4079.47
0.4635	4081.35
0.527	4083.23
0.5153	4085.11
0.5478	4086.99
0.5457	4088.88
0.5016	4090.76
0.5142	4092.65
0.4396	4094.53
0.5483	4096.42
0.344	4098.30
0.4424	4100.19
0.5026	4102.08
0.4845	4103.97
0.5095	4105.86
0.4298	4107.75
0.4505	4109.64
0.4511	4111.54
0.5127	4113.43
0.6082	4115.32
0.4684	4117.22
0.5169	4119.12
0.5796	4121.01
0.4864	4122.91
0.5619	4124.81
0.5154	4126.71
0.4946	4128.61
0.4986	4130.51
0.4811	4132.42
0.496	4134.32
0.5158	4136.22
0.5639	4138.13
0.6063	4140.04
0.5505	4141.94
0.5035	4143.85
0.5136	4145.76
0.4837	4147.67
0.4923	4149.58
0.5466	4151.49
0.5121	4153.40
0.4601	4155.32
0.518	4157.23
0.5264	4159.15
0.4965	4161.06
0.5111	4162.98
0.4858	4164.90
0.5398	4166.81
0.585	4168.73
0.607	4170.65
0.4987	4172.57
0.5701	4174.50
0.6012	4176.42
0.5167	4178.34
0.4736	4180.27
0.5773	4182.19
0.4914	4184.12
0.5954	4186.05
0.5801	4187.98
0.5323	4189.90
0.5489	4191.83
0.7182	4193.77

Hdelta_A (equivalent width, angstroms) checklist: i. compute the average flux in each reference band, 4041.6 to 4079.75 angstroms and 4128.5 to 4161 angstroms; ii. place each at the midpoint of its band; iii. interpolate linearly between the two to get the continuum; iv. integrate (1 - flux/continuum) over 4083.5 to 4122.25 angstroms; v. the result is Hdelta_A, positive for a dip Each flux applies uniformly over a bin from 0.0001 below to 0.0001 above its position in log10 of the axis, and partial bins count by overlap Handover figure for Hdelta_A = 1.90 angstroms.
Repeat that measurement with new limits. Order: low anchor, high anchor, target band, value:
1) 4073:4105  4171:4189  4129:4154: 0.4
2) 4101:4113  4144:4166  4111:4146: -2.6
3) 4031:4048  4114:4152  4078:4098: 0.6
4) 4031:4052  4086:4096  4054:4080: -0.7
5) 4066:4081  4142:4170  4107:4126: 0.8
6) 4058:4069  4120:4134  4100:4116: 0.8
